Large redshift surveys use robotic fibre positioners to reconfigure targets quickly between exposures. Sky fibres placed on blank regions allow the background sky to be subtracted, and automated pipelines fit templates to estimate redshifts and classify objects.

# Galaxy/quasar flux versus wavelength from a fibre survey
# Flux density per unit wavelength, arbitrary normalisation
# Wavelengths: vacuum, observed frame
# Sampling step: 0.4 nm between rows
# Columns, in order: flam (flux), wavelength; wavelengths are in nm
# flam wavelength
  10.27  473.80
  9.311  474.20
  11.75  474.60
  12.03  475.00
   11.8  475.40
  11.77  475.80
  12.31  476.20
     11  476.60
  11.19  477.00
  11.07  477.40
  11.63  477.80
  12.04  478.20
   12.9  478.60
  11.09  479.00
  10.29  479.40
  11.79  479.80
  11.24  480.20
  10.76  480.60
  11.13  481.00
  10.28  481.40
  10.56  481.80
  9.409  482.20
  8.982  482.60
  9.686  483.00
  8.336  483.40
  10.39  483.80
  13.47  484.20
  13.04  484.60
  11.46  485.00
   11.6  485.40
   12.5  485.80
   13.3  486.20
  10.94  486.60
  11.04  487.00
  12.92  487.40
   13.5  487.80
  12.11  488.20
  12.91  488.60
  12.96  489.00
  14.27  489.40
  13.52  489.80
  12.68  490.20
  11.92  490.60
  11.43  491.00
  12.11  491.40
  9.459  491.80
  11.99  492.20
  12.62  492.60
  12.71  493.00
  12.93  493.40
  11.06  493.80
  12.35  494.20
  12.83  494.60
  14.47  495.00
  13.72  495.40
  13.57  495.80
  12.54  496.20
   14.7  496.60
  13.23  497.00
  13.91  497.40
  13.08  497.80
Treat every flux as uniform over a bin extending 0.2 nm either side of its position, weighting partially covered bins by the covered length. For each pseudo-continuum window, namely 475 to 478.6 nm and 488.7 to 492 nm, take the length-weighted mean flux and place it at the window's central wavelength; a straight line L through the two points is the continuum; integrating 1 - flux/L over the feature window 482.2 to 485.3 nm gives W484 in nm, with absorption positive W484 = 0.34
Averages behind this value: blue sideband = 11.7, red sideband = 12.3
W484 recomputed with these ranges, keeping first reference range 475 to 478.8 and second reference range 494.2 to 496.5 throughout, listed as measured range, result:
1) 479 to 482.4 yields 0.39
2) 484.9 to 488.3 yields 0.12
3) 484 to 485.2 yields -0.02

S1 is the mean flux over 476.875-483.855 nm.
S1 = 10.7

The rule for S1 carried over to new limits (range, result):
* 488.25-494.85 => 12.4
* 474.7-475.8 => 11.9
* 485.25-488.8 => 12.3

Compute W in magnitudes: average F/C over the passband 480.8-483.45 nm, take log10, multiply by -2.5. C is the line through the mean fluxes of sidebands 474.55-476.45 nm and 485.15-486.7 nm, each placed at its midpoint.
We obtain 0.22 mag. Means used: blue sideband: 11.9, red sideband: 12.1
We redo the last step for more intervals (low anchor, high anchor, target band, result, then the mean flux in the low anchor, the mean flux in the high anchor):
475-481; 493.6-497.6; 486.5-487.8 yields 0.04 mag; 11.5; 13.2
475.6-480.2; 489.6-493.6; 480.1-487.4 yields 0.07 mag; 11.5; 12.1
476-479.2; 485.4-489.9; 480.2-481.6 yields 0.11 mag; 11.7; 12.7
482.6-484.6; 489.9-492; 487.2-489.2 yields -0.15 mag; 10.6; 11.6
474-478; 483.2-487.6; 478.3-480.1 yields 0.00 mag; 11.4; 11.7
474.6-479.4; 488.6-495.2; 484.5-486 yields 0.00 mag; 11.7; 12.5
